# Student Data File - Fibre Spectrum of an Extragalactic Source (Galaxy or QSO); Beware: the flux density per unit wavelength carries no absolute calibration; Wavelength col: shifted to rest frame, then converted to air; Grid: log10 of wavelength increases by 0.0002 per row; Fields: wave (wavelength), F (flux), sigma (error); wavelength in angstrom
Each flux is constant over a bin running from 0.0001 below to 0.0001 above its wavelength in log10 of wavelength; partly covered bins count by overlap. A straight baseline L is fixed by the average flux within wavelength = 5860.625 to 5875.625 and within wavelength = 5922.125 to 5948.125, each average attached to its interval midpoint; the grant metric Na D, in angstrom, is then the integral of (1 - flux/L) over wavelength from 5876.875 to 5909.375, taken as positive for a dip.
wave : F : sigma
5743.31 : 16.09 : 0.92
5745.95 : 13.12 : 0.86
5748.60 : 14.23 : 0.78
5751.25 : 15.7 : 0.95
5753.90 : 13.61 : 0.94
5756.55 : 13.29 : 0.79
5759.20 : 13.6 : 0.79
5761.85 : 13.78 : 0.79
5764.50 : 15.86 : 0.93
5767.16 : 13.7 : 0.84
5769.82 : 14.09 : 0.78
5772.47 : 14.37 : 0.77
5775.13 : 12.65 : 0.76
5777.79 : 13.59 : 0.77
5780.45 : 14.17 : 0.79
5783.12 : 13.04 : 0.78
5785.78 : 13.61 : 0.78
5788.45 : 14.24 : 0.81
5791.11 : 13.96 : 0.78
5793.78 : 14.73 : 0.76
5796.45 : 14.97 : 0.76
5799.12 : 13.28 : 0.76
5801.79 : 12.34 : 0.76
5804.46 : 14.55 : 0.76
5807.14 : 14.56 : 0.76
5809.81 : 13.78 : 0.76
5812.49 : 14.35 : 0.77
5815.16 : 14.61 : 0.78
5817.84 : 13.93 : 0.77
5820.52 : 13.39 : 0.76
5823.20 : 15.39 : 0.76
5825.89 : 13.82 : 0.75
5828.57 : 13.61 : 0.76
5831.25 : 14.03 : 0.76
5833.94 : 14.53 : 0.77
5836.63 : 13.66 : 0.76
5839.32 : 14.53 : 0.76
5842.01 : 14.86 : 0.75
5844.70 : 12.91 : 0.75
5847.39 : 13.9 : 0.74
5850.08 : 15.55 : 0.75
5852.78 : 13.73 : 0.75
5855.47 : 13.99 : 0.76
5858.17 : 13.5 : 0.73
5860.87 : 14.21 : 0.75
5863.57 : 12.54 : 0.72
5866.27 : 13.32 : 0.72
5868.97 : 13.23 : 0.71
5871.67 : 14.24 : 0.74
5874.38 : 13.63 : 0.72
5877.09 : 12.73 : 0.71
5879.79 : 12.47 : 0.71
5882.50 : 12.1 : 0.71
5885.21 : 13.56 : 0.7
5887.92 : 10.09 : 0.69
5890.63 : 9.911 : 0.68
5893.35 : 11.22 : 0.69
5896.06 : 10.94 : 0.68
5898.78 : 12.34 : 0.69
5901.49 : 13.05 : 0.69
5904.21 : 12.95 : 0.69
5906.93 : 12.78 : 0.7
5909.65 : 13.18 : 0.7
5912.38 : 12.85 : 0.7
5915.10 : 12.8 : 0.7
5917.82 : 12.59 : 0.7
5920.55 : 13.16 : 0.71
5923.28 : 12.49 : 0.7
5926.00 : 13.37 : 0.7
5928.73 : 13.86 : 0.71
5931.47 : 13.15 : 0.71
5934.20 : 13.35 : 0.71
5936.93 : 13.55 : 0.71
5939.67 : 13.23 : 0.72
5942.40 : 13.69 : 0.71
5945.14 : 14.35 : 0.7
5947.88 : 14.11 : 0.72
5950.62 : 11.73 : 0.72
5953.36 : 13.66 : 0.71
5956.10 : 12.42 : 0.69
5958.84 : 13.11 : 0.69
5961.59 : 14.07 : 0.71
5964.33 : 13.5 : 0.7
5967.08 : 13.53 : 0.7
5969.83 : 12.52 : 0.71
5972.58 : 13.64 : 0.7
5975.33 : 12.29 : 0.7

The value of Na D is 3.5 angstrom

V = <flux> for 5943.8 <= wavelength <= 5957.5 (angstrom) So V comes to 13.3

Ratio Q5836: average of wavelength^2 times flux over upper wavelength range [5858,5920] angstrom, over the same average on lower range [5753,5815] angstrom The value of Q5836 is 0.9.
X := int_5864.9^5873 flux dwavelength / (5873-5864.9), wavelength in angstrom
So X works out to 13.6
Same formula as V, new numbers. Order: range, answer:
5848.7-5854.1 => 14.6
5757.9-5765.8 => 14.4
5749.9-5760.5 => 14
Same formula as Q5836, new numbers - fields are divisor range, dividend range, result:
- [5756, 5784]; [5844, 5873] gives 1.02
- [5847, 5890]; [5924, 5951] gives 1.04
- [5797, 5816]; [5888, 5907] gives 0.87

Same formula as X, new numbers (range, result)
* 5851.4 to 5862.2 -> 13.9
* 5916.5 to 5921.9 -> 12.9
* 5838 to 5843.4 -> 14.7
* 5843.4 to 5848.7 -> 13.4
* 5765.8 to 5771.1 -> 13.9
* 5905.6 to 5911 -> 13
